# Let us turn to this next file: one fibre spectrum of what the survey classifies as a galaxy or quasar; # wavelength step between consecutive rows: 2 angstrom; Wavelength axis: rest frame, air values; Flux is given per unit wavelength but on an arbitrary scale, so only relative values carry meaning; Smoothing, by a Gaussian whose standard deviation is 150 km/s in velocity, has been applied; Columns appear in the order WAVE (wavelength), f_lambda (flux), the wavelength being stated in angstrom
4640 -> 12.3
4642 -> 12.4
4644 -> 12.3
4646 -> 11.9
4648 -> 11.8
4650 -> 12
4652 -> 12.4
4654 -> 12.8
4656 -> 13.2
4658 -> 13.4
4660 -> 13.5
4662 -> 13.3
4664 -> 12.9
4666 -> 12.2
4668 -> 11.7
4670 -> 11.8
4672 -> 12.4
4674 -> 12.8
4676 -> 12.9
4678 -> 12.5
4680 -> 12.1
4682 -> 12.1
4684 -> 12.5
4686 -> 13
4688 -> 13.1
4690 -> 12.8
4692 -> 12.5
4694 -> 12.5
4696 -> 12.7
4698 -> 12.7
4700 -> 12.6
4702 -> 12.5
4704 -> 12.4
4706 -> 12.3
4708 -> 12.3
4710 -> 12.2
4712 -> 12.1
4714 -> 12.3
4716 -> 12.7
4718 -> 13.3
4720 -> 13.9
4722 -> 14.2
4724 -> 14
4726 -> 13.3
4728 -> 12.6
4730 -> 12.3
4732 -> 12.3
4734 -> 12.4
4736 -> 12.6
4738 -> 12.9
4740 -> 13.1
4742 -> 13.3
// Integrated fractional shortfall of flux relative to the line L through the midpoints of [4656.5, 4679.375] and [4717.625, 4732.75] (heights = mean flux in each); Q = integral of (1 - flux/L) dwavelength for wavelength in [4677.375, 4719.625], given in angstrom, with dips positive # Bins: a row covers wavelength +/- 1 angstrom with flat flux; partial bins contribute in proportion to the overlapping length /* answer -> 1.4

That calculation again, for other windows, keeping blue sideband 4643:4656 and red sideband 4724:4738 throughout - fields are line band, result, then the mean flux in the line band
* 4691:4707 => 0.02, 12.5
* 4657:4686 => -0.47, 12.6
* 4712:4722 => -0.35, 13.1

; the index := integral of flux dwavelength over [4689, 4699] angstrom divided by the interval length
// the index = 12.6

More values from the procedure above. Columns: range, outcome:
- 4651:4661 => 13.1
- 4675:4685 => 12.4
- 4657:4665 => 13.3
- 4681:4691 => 12.7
